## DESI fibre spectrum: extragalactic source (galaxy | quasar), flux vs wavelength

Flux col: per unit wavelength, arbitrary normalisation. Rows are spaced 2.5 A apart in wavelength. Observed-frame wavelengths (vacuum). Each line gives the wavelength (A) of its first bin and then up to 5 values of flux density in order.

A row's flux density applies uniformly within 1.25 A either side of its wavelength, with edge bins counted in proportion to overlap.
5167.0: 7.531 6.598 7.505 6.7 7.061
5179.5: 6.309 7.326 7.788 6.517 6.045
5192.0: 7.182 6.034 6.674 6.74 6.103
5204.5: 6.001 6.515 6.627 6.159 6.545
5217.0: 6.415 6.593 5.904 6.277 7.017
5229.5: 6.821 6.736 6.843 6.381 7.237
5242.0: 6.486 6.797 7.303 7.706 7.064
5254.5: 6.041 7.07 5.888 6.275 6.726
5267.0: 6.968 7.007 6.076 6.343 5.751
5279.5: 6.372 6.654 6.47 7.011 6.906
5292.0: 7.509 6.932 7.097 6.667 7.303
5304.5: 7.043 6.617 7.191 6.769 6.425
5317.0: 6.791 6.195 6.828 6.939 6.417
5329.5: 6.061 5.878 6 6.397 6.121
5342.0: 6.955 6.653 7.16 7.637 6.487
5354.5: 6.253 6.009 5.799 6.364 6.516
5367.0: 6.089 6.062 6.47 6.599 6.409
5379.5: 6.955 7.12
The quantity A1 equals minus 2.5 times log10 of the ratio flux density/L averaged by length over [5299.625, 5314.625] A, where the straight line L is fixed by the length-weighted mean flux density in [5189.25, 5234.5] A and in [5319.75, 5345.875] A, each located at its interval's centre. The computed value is -0.08 mag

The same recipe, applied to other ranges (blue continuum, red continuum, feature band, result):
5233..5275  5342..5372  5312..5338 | 0.024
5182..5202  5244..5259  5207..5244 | 0.044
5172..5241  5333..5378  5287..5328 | -0.058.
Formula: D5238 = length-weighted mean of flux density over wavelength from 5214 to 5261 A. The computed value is 6.69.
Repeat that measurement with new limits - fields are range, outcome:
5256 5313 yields 6.72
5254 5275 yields 6.51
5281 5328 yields 6.83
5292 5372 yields 6.58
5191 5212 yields 6.46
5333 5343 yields 6.34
